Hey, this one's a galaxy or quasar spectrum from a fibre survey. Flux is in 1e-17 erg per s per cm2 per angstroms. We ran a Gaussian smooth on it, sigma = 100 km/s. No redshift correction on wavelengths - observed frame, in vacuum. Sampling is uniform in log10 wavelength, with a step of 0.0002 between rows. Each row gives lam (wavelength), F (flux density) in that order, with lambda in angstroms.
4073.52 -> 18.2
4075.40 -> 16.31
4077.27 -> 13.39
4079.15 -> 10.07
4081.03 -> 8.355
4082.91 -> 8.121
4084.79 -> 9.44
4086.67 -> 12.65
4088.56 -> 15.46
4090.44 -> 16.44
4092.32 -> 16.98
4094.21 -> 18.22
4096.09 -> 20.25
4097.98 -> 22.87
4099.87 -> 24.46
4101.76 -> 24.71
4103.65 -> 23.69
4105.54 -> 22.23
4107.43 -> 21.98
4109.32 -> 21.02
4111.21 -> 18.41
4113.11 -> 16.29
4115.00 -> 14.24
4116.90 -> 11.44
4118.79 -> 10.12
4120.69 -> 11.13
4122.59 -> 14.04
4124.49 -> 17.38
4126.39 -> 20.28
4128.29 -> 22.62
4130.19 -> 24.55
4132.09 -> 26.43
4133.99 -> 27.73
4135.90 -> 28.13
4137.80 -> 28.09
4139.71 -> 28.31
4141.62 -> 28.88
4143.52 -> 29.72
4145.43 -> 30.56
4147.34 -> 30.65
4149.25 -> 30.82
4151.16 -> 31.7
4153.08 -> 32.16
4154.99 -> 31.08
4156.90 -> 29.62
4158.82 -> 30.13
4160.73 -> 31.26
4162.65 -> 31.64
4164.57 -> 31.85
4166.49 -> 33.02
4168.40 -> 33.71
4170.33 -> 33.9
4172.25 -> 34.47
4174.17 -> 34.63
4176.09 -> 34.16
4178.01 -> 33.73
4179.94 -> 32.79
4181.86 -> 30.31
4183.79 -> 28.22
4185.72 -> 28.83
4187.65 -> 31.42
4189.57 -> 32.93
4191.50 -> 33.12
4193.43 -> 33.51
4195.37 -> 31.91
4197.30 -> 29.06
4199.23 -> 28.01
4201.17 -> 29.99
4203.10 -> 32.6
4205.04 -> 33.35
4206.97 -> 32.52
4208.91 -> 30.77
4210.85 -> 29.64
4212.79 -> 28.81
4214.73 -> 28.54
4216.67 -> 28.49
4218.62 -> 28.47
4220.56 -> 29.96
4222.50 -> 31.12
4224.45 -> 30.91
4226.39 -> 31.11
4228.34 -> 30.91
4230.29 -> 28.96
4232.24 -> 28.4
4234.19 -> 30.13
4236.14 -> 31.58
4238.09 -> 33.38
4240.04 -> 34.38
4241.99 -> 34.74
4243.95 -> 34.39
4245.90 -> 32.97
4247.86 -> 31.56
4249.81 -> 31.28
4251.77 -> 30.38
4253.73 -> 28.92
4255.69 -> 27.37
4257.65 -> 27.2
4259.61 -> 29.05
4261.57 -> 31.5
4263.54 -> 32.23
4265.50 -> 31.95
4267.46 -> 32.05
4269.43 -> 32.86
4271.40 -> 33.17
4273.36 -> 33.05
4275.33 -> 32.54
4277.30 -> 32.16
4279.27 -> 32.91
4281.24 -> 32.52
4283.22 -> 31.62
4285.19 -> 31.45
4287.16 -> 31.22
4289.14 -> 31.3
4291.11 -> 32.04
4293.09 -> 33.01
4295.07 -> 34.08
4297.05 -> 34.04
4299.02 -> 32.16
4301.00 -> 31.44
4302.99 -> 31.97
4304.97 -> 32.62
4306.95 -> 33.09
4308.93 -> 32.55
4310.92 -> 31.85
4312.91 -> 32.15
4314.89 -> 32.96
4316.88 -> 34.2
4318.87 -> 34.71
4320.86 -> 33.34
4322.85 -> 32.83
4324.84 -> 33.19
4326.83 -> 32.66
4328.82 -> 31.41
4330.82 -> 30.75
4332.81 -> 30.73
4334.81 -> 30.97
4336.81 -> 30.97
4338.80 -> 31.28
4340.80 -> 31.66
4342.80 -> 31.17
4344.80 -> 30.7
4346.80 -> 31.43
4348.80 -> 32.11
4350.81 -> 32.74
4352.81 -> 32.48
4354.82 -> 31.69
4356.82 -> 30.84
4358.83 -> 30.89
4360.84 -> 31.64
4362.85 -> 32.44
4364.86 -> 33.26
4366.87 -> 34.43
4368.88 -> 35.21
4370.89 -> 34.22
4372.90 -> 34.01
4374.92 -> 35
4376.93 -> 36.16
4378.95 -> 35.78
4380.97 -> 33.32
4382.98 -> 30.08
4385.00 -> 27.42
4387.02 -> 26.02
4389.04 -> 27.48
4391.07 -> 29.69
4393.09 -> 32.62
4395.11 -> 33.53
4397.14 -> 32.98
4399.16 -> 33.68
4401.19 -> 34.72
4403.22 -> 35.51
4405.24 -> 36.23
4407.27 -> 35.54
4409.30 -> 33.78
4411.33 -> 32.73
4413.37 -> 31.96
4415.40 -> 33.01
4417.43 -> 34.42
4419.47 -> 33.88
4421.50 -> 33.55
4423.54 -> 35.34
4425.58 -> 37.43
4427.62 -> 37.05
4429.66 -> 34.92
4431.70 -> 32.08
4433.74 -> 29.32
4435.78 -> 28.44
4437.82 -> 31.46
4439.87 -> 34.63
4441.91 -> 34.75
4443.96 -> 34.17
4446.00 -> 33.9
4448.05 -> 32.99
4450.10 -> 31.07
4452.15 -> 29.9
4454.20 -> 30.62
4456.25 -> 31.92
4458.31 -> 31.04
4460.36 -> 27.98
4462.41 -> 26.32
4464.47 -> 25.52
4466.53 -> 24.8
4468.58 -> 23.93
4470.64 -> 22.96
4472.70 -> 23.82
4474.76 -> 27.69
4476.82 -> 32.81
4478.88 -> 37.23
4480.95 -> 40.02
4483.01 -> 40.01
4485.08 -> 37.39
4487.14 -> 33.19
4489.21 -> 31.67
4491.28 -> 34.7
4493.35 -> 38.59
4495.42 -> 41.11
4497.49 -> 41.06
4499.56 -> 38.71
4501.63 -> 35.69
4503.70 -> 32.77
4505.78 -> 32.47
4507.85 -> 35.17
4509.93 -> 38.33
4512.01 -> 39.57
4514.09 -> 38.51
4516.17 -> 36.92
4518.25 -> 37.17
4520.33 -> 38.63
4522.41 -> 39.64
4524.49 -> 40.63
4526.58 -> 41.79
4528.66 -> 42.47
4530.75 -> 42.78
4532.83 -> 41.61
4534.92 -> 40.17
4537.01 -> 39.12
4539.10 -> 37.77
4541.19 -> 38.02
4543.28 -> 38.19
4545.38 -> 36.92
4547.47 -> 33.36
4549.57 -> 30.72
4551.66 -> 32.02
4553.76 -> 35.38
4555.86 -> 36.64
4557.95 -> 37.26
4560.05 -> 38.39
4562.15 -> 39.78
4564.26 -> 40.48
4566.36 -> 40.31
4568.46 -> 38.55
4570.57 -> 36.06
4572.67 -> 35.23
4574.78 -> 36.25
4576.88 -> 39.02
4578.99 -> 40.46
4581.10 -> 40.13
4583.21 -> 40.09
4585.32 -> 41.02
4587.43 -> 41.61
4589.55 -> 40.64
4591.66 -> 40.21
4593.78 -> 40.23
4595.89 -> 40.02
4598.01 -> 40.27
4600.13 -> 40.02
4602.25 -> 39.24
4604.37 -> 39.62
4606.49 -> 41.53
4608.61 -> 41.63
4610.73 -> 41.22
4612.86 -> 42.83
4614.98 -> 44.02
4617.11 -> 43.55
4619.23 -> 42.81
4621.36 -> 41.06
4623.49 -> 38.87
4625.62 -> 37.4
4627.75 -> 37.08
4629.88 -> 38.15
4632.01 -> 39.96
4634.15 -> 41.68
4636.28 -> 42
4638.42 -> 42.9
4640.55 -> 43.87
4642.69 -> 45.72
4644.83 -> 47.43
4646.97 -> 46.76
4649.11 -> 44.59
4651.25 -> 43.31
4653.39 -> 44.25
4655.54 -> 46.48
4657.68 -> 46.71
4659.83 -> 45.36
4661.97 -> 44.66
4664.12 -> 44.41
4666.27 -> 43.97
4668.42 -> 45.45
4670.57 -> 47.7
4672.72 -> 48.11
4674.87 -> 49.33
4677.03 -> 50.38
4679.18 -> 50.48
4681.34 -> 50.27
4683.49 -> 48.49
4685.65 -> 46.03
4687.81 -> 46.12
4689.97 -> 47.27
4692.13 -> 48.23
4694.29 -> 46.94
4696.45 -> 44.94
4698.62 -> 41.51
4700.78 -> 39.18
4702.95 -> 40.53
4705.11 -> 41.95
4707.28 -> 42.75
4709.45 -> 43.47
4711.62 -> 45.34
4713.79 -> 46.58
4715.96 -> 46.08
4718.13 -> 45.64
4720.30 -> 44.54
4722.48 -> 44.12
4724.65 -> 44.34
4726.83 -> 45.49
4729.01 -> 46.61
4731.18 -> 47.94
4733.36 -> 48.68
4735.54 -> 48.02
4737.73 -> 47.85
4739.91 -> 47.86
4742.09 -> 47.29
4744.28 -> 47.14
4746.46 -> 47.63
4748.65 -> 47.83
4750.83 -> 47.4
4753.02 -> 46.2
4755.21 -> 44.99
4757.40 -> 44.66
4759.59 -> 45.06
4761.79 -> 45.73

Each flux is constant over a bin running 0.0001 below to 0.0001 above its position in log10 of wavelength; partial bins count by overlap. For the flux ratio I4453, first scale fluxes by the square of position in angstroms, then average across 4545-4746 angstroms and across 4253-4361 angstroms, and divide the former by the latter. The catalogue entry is 1.6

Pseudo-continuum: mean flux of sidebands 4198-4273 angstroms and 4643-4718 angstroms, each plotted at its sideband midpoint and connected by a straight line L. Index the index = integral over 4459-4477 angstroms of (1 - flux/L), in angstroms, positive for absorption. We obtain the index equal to 5.90 angstroms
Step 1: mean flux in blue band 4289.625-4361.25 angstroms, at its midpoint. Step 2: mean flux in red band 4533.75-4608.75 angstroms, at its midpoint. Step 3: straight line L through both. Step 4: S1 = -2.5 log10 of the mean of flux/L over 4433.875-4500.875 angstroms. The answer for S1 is 0.11 mag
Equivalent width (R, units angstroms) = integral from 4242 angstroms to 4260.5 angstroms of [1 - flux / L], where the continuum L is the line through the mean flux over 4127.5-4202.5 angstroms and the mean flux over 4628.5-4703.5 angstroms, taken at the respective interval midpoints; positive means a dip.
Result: 1.4 angstroms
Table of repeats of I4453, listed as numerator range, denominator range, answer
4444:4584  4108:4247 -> 1.45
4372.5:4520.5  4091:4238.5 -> 1.37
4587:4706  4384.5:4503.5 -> 1.46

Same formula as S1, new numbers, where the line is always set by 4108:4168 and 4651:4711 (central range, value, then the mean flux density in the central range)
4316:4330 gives -0.04 mag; 33.1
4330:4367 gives 0.05 mag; 31.6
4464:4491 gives 0.22 mag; 31.1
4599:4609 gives 0.06 mag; 40.3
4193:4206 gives -0.14 mag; 31.1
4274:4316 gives -0.05 mag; 32.4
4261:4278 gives -0.08 mag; 32.4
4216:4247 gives -0.10 mag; 31.3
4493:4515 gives 0.04 mag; 37.4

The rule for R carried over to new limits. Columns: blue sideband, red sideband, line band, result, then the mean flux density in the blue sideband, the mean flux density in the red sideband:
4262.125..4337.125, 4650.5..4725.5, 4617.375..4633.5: 1.4 angstroms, 32.4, 45.6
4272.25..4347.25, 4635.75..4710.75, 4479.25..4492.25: 0.8 angstroms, 32.2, 45.5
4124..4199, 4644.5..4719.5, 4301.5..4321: 1.0 angstroms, 30.2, 45.7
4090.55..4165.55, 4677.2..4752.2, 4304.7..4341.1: -1.2 angstroms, 23.9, 46.1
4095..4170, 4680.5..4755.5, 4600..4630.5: 1.1 angstroms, 24.9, 45.9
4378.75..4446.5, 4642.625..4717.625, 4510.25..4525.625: -0.3 angstroms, 32.9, 45.7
